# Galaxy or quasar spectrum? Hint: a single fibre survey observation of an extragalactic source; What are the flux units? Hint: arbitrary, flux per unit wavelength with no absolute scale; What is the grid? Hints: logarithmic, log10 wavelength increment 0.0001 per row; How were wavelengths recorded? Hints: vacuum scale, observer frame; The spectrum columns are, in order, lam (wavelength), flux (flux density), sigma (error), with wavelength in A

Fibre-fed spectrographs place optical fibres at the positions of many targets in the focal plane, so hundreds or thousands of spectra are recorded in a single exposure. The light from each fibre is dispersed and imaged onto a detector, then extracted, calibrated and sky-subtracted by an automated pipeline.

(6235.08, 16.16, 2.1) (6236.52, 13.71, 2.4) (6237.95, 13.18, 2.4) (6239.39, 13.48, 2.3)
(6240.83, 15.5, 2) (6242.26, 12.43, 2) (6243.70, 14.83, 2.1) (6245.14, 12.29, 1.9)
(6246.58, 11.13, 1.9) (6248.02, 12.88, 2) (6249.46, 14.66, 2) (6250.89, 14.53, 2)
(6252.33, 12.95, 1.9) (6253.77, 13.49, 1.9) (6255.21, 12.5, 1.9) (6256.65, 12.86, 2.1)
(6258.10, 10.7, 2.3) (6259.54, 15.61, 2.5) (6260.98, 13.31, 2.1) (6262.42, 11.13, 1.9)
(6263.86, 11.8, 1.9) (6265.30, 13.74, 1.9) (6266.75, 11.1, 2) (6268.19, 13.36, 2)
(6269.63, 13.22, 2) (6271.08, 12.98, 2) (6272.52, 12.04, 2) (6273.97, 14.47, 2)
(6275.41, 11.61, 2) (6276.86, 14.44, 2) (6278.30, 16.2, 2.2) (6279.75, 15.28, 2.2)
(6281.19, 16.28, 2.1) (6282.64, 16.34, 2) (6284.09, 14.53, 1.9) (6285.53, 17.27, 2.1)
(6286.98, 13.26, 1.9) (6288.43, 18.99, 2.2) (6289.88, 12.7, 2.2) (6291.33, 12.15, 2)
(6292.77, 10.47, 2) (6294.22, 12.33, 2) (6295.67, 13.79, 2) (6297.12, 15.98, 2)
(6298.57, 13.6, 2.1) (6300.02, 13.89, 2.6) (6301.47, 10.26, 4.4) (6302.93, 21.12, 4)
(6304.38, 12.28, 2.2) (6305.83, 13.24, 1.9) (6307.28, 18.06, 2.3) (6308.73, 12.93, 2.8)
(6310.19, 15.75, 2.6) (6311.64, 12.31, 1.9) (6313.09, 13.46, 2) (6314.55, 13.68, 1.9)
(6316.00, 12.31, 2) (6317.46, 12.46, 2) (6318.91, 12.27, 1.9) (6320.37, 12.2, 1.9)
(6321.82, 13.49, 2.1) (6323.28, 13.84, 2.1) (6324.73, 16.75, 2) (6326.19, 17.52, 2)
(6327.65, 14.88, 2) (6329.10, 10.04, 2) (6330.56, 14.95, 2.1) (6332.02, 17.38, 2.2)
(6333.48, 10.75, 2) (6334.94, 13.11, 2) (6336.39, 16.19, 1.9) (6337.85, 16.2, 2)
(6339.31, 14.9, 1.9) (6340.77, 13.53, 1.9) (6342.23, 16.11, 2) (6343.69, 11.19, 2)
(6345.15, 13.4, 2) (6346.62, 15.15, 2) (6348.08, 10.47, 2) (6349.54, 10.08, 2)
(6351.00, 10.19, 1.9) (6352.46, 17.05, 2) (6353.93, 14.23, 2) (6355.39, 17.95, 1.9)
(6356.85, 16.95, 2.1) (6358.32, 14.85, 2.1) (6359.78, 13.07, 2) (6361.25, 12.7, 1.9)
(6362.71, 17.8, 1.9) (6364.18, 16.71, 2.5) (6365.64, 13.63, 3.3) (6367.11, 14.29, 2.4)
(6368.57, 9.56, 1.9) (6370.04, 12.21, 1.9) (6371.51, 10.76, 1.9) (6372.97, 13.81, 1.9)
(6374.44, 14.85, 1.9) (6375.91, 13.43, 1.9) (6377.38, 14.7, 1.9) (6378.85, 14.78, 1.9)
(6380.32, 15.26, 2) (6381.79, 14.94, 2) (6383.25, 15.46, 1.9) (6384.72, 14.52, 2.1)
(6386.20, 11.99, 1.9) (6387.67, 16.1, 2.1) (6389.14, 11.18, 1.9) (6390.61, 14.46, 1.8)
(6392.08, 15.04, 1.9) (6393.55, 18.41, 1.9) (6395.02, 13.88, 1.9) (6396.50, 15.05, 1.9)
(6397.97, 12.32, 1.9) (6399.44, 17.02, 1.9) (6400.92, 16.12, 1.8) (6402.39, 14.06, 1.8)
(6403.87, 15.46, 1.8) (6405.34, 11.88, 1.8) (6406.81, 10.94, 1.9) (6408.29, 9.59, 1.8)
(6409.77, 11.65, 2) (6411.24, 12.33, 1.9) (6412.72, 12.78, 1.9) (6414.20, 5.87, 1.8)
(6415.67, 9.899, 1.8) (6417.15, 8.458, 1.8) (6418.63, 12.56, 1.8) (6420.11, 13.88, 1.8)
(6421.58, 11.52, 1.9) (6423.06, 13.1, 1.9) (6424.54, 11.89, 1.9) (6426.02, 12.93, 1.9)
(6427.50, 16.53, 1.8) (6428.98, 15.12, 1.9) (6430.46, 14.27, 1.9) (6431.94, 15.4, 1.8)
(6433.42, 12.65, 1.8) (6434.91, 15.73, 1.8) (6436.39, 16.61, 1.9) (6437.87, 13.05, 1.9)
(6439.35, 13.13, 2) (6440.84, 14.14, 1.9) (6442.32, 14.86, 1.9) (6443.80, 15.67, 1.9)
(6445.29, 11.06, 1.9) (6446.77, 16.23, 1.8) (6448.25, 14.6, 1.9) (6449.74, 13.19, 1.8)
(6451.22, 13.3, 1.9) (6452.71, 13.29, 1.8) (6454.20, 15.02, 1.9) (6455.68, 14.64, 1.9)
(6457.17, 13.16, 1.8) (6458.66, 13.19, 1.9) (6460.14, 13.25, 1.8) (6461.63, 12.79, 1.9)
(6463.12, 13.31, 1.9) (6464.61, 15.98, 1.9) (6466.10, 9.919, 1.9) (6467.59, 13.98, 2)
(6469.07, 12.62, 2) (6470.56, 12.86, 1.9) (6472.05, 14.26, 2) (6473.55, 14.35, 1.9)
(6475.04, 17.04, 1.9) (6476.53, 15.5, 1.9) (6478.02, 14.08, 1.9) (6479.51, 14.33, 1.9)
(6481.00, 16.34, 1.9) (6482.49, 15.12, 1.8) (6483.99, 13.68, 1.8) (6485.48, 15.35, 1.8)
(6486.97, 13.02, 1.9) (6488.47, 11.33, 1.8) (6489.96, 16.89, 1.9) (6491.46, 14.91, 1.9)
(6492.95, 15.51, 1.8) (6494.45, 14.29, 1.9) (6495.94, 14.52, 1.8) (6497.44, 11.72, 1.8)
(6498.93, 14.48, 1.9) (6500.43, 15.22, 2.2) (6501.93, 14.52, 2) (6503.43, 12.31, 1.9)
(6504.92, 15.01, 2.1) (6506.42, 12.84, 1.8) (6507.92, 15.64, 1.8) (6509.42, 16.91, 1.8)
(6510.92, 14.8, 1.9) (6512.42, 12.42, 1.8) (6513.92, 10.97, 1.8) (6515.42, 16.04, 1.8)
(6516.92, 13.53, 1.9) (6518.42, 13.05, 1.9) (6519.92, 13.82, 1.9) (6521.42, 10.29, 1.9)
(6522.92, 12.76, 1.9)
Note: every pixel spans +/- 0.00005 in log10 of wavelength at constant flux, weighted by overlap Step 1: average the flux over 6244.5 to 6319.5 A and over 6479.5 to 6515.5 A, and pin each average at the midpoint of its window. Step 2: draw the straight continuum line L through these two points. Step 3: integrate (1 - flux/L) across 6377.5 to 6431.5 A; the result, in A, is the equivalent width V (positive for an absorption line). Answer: 2.4 A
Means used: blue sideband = 13.7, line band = 13.4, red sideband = 14.3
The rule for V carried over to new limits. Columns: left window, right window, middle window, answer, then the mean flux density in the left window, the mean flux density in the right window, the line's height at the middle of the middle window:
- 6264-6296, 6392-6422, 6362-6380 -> -1.13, 13.9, 12.8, 13.1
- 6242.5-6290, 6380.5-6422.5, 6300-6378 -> -3.32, 13.7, 13.1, 13.4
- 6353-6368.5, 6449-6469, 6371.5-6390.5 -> 0.72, 15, 13.4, 14.7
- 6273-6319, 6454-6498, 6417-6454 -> 0.76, 14.2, 14.1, 14.1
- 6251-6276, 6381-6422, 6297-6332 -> -3.14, 12.8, 13.1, 12.9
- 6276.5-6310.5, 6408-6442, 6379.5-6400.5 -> -2.24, 14.6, 12.8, 13.3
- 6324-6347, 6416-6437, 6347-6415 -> 1.49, 14.5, 13.5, 14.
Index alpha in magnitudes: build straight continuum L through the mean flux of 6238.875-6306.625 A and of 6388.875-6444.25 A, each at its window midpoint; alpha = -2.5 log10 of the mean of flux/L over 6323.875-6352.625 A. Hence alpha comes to -0.03 mag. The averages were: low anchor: 13.7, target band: 13.9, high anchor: 13.4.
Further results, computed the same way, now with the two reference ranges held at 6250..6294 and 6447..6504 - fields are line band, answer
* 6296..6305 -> -0.062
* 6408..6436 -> 0.118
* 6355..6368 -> -0.102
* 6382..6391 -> -0.009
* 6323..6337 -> -0.061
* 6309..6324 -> 0.046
